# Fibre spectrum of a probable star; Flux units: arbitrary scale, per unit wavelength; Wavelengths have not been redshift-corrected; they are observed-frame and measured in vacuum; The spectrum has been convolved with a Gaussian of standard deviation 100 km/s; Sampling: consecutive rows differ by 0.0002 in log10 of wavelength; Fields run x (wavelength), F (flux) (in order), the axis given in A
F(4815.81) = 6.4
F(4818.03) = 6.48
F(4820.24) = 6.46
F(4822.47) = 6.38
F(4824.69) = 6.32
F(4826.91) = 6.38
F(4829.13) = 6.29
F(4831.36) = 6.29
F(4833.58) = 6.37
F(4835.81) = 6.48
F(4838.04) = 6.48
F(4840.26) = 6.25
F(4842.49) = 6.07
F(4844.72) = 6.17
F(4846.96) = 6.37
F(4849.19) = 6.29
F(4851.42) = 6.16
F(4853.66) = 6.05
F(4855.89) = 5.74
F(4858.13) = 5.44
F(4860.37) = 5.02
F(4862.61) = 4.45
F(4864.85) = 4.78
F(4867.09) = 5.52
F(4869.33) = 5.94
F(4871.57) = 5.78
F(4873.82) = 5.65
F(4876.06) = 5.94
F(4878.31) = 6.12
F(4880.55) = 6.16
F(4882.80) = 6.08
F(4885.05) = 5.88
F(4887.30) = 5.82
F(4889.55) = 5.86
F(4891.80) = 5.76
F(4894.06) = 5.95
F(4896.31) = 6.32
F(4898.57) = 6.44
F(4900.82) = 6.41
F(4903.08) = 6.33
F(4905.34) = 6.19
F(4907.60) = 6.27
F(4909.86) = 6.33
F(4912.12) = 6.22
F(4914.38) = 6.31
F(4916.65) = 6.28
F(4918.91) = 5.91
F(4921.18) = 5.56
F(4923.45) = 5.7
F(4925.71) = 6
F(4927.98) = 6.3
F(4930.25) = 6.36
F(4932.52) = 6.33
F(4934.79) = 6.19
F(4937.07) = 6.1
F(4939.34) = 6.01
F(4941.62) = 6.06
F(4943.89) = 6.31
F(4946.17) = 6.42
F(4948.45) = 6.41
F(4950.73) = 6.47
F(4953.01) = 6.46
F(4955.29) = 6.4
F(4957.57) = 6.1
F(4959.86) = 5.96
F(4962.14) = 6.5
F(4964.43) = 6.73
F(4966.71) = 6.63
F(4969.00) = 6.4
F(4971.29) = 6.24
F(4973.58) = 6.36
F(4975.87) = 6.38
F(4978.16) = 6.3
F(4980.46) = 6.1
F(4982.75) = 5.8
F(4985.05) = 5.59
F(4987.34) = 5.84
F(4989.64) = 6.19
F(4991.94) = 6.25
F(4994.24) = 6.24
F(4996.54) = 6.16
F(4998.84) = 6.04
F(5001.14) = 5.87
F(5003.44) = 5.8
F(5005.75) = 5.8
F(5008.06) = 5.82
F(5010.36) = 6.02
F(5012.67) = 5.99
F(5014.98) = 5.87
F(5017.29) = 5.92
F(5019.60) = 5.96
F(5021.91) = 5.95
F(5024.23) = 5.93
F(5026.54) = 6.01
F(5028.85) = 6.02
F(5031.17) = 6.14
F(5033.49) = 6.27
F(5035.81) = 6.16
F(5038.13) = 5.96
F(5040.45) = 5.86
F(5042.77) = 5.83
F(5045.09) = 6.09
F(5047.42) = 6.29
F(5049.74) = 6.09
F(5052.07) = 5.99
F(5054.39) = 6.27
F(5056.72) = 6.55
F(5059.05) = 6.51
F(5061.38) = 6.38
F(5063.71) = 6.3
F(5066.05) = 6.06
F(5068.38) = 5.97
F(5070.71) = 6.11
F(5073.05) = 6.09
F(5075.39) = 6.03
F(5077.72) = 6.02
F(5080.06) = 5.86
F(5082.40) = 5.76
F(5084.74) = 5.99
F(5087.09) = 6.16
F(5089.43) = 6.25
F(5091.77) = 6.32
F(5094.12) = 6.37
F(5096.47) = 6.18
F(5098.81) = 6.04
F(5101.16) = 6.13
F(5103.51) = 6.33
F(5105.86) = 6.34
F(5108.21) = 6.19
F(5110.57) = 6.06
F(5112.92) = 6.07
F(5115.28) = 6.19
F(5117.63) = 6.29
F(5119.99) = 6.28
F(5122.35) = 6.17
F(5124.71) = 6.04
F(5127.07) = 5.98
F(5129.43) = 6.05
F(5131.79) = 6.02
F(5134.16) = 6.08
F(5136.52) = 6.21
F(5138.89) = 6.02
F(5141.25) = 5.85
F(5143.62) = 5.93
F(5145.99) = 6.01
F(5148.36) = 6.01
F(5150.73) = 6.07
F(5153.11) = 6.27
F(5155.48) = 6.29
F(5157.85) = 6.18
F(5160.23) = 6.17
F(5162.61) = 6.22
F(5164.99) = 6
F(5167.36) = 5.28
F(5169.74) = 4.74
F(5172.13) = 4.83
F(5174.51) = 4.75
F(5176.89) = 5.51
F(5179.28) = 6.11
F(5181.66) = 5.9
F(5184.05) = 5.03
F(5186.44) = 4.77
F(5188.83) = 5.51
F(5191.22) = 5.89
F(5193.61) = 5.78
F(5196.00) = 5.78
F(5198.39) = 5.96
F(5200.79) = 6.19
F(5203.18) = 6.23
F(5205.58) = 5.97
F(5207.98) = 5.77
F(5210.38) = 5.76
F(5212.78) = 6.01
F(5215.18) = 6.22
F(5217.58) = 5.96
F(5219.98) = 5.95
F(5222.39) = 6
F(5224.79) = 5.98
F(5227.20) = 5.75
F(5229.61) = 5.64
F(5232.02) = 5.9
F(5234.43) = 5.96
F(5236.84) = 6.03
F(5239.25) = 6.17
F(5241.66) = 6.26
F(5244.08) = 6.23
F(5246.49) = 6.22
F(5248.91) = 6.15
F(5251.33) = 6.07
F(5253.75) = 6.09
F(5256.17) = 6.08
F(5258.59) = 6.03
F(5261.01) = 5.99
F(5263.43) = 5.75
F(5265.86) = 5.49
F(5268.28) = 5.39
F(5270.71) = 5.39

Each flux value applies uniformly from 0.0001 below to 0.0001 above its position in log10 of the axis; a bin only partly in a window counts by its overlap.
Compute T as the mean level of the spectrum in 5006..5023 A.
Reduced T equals 5.93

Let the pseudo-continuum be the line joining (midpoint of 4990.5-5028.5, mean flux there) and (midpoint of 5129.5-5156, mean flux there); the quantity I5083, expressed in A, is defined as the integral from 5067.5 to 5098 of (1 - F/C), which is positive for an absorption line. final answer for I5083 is -0.3 A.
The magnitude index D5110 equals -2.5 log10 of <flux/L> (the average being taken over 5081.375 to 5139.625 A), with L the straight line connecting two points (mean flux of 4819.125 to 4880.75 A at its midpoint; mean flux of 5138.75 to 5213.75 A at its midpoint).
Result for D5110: -0.06 mag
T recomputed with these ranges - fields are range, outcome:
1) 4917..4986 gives 6.21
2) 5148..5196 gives 5.66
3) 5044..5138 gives 6.15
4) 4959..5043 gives 6.08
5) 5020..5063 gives 6.13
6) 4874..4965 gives 6.17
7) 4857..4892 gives 5.64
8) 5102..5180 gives 5.95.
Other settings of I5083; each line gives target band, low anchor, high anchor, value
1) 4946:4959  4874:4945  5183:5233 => -0.6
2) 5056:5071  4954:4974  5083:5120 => -0.1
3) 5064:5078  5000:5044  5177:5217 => -0.4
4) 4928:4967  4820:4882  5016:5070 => -1.8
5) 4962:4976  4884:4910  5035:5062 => -0.7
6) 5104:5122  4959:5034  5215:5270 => -0.5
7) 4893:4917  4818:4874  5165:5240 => -1.4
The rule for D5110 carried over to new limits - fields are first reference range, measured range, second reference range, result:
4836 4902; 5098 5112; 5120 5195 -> -0.07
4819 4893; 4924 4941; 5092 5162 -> -0.03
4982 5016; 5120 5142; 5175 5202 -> -0.06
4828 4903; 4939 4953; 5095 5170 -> -0.06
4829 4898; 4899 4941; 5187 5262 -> -0.04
